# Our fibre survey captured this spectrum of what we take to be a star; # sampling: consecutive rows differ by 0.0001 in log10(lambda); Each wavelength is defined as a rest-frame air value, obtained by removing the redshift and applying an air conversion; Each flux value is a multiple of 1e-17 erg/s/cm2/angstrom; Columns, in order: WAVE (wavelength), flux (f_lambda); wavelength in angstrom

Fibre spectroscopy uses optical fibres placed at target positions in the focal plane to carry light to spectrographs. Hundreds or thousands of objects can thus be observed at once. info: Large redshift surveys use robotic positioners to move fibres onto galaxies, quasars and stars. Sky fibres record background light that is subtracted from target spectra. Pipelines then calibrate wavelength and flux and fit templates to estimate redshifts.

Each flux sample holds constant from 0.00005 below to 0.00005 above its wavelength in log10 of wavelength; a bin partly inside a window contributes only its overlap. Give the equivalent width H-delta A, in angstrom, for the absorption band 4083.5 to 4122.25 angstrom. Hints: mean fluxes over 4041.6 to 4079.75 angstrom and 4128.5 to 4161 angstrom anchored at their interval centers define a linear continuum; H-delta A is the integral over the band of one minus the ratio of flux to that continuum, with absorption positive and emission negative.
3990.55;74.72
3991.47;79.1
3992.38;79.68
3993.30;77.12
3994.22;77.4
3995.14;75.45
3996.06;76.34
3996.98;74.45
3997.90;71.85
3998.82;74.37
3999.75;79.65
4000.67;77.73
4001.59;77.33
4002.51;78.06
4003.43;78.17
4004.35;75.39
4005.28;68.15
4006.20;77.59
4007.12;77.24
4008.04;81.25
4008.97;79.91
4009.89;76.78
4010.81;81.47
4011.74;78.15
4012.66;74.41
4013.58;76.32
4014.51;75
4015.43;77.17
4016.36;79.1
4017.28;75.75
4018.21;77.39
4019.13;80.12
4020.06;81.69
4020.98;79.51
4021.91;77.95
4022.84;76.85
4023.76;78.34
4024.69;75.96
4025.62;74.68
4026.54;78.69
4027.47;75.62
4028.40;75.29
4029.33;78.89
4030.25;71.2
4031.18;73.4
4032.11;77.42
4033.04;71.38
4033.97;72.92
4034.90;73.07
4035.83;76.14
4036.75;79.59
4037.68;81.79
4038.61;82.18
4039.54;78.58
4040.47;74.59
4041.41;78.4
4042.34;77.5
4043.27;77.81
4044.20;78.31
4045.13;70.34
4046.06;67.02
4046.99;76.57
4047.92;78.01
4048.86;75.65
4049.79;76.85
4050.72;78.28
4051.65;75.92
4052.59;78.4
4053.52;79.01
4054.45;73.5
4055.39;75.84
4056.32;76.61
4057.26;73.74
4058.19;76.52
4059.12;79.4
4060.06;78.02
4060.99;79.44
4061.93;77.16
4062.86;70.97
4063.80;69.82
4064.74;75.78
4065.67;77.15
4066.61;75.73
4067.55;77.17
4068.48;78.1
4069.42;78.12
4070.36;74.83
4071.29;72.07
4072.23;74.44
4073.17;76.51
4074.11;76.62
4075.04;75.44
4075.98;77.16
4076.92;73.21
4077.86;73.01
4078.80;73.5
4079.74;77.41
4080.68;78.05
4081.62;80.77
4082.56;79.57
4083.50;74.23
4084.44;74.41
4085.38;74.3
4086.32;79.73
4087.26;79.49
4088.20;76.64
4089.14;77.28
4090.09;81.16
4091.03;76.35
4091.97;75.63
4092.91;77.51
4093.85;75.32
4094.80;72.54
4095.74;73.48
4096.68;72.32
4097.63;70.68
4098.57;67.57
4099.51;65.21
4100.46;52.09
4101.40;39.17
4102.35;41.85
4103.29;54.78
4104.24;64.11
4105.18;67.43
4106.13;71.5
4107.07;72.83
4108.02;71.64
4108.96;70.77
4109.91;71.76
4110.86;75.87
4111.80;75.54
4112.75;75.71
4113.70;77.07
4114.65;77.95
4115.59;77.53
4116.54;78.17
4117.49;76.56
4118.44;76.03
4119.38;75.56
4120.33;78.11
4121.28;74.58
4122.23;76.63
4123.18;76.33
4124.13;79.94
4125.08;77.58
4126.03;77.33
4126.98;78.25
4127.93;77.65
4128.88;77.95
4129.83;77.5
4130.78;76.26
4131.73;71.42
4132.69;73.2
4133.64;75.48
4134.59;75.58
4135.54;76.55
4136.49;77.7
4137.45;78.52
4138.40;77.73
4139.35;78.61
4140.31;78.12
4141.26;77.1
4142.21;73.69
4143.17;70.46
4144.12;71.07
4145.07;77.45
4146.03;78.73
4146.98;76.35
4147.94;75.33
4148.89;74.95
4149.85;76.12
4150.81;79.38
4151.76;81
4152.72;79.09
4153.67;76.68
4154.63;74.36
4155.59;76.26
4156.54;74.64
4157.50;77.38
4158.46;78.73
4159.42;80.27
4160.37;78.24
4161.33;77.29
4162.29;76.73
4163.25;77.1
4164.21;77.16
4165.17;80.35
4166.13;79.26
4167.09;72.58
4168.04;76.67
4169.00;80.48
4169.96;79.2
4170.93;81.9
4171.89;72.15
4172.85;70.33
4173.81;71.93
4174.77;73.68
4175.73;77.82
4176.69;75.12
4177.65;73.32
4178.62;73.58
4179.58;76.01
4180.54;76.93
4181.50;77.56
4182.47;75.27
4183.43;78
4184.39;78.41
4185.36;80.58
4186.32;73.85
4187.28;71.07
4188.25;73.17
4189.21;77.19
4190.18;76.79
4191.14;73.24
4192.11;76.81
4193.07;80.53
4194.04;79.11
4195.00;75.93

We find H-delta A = 2.2 angstrom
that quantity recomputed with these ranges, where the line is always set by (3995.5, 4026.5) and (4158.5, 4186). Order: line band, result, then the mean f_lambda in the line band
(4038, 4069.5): 0.3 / 76.4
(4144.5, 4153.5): -0.1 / 77.5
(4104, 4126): 0.6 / 74.9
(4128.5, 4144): 0.2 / 75.9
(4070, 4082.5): 0.2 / 75.8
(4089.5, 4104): 2.0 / 66.4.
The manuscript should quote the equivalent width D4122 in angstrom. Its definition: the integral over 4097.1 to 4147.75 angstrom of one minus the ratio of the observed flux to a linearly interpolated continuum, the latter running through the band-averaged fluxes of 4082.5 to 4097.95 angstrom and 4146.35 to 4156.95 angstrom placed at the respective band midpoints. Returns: 2.3 angstrom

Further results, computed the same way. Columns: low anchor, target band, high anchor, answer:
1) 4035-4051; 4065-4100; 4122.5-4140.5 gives 0.63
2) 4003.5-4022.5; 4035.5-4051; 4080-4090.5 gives 0.14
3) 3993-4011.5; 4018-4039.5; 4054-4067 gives -0.20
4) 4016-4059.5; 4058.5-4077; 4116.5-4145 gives 0.15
